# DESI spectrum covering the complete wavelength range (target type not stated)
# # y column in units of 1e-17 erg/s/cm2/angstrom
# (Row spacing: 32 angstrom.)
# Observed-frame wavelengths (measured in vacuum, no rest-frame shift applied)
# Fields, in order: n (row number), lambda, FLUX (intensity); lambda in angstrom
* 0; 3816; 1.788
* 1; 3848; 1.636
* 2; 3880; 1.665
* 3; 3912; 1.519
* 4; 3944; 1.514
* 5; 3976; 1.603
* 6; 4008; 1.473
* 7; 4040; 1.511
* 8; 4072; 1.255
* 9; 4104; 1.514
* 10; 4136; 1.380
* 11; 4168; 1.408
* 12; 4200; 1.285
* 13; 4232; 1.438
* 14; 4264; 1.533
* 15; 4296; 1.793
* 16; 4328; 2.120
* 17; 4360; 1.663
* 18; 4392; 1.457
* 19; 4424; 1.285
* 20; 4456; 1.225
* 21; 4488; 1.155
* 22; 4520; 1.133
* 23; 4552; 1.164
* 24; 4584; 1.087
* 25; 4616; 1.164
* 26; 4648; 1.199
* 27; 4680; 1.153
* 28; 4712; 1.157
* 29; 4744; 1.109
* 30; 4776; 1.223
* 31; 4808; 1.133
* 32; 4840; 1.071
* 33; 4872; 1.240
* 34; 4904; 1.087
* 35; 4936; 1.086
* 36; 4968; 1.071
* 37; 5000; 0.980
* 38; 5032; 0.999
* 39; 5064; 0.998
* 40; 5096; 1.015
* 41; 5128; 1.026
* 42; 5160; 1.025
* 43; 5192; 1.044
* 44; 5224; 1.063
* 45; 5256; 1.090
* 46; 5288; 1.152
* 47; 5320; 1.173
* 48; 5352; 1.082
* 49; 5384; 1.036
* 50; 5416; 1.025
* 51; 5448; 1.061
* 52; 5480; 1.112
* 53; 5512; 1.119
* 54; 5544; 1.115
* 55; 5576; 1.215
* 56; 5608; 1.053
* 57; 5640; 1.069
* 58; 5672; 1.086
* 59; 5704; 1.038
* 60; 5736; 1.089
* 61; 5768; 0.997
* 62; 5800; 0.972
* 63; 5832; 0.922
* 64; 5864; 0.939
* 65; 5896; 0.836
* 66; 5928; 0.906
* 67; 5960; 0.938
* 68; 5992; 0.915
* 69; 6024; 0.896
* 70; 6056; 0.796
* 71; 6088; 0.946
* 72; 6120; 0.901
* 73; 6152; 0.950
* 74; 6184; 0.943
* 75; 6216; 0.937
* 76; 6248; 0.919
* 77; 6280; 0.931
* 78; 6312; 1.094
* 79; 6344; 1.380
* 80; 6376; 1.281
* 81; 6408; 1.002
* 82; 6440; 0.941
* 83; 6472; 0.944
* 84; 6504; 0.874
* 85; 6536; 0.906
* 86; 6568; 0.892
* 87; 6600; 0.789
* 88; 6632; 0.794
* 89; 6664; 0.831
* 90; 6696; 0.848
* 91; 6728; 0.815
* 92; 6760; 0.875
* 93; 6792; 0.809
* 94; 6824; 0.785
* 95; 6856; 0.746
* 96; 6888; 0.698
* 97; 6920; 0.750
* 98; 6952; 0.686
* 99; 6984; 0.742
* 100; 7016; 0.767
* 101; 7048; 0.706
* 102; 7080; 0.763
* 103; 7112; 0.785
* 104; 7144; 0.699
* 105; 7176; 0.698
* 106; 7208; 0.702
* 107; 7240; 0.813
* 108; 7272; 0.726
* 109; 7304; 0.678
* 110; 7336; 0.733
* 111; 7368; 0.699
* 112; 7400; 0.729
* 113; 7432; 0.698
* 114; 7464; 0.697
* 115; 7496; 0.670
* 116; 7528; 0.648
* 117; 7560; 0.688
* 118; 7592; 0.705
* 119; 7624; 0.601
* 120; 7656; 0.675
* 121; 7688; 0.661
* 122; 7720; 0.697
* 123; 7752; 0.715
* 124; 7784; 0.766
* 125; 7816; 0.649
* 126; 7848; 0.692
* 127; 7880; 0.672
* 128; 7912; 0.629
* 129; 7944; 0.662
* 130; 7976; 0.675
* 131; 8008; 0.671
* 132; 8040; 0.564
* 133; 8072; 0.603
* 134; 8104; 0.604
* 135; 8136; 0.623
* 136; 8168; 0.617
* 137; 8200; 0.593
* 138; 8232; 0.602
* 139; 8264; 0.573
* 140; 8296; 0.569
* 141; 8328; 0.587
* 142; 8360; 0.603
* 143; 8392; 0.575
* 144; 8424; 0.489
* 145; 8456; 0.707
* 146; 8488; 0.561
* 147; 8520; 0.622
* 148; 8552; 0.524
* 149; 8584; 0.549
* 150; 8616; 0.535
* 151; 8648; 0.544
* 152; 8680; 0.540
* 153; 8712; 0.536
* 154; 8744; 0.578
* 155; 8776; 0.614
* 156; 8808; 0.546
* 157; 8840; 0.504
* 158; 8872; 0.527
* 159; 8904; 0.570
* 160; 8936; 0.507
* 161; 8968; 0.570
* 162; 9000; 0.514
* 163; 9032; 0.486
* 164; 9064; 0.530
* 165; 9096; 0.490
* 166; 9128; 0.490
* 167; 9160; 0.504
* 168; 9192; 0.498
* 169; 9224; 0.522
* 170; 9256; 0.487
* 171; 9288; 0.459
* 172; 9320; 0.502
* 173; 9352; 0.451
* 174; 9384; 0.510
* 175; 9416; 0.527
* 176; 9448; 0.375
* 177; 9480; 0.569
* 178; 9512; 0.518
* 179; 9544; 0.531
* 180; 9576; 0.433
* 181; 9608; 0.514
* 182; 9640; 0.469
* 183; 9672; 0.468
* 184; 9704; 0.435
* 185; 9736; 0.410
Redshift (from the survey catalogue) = 1.27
